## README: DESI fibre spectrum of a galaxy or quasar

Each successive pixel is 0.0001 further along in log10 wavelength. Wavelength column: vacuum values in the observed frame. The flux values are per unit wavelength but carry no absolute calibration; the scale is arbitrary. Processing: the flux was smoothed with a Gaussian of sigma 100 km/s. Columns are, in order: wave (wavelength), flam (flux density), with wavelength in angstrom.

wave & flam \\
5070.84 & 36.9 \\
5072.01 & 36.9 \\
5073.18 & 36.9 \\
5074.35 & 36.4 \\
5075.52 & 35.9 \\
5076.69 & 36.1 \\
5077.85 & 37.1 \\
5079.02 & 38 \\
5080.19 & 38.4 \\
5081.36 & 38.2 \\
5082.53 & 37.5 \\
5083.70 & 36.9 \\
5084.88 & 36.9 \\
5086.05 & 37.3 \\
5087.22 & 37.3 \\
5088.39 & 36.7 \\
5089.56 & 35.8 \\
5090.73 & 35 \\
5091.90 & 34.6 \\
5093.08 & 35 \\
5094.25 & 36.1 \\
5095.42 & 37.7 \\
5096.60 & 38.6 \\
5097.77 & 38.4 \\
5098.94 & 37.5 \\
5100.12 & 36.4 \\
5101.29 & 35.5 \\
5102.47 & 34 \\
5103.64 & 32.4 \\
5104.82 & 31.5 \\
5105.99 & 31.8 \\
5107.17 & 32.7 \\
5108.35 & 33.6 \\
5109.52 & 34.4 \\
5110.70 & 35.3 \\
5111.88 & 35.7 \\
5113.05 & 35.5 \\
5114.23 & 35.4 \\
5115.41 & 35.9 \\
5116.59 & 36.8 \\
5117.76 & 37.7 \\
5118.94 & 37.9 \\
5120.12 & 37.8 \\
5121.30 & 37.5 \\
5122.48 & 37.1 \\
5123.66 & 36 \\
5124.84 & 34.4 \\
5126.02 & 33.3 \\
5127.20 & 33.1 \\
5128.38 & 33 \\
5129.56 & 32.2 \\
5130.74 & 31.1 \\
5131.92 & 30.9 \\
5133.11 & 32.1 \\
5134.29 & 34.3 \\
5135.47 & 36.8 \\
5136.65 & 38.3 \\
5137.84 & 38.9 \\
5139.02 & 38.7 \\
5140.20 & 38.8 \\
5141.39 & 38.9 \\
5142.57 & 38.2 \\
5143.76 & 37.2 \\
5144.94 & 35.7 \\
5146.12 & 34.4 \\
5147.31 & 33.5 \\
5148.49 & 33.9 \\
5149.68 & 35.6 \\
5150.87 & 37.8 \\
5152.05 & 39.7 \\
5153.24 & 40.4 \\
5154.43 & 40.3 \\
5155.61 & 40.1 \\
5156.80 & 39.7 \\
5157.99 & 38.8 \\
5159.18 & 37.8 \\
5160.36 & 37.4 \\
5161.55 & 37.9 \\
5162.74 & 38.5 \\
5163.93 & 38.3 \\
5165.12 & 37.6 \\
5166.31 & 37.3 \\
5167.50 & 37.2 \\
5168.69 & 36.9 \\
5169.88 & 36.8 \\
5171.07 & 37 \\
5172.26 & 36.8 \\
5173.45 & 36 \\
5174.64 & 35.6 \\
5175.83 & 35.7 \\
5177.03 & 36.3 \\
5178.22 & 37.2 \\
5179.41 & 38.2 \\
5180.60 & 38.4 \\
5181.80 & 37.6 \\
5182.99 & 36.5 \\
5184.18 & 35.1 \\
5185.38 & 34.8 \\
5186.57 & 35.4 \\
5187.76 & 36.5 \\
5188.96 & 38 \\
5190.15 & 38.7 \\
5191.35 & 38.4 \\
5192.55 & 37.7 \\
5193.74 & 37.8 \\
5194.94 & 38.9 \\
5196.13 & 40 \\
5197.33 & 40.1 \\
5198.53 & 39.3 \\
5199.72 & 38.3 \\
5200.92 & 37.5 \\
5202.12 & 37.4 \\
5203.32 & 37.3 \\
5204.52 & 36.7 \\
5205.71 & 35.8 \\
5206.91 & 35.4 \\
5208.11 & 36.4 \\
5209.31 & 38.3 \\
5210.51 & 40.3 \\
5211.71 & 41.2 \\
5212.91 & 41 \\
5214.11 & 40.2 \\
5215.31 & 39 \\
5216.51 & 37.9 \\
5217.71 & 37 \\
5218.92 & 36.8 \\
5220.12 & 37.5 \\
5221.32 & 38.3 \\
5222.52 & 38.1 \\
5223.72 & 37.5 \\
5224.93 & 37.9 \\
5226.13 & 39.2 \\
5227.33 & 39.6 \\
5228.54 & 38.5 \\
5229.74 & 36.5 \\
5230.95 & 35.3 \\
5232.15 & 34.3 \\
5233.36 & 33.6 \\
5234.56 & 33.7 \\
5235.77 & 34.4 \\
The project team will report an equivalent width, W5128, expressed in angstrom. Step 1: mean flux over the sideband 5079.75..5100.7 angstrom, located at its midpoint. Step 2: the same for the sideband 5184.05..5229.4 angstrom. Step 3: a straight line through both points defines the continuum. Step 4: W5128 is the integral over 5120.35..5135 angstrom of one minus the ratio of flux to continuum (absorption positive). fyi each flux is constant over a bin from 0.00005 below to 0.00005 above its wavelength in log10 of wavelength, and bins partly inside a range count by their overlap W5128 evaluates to 1.3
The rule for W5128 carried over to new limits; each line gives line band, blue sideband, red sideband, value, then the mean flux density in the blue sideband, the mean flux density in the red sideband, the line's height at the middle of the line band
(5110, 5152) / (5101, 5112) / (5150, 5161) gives 0.6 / 33.5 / 39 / 36.3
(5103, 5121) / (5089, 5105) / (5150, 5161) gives 0.8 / 35.7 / 39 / 36.6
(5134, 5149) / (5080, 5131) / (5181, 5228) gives -0.1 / 35.6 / 37.9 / 36.4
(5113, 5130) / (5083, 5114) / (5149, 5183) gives 0.3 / 35.5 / 37.7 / 36.2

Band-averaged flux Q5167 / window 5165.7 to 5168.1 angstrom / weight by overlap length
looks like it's 37.2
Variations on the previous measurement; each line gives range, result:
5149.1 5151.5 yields 36.8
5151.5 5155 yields 40.1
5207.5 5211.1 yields 38.3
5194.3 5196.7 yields 39.5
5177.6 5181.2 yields 38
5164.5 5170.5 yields 37.2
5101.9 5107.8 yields 32.5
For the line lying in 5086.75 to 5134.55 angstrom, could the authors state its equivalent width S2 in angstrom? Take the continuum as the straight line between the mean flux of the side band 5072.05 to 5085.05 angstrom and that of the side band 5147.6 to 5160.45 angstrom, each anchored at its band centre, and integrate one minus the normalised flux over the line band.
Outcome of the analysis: 3.2 angstrom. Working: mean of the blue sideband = 37.1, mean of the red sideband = 38.3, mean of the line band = 35.1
